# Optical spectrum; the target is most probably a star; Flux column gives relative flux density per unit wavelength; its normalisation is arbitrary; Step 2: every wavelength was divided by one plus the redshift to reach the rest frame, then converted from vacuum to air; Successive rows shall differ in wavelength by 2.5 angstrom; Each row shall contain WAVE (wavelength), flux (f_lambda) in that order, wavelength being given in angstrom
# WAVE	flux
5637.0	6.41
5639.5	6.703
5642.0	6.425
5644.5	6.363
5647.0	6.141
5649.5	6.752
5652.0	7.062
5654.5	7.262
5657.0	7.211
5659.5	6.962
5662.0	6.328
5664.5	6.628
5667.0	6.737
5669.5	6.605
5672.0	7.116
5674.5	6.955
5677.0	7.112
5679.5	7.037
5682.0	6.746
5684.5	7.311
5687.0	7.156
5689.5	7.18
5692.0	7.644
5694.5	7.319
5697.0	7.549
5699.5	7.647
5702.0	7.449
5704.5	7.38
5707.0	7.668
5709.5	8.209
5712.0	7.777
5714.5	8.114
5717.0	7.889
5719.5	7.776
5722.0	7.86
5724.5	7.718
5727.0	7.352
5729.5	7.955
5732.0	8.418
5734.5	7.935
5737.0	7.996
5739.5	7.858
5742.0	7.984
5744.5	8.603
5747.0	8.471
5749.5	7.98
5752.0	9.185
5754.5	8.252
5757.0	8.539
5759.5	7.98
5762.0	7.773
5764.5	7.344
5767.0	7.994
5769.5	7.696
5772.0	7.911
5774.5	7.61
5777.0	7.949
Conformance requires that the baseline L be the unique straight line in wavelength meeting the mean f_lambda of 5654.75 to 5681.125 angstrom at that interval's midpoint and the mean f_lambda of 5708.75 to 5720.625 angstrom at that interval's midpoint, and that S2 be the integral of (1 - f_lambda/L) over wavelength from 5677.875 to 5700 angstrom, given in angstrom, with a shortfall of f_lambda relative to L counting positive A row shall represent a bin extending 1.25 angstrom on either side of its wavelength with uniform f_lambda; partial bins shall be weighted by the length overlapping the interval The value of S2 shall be 0.3 angstrom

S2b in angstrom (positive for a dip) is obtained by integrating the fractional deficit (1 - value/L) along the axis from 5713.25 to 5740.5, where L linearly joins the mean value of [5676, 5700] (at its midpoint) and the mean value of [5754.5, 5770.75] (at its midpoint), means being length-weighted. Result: -1.1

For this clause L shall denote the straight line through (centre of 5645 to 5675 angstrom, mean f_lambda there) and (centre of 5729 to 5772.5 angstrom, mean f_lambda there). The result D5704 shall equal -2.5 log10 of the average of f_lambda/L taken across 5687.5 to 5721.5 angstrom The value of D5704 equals -0.03 mag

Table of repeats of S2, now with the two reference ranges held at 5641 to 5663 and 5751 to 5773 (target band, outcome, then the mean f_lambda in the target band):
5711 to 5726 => -0.6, 7.85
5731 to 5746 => -0.7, 8.13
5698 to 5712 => -0.6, 7.68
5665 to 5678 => 0.2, 6.89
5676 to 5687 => 0.0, 7.06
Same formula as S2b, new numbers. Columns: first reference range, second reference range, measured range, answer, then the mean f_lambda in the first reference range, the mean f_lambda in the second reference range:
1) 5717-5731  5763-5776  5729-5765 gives -2.0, 7.76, 7.72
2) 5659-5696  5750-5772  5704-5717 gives -0.8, 6.99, 8.08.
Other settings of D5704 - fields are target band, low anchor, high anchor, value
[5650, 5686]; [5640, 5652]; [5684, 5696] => 0.00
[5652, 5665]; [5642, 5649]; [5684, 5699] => -0.05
